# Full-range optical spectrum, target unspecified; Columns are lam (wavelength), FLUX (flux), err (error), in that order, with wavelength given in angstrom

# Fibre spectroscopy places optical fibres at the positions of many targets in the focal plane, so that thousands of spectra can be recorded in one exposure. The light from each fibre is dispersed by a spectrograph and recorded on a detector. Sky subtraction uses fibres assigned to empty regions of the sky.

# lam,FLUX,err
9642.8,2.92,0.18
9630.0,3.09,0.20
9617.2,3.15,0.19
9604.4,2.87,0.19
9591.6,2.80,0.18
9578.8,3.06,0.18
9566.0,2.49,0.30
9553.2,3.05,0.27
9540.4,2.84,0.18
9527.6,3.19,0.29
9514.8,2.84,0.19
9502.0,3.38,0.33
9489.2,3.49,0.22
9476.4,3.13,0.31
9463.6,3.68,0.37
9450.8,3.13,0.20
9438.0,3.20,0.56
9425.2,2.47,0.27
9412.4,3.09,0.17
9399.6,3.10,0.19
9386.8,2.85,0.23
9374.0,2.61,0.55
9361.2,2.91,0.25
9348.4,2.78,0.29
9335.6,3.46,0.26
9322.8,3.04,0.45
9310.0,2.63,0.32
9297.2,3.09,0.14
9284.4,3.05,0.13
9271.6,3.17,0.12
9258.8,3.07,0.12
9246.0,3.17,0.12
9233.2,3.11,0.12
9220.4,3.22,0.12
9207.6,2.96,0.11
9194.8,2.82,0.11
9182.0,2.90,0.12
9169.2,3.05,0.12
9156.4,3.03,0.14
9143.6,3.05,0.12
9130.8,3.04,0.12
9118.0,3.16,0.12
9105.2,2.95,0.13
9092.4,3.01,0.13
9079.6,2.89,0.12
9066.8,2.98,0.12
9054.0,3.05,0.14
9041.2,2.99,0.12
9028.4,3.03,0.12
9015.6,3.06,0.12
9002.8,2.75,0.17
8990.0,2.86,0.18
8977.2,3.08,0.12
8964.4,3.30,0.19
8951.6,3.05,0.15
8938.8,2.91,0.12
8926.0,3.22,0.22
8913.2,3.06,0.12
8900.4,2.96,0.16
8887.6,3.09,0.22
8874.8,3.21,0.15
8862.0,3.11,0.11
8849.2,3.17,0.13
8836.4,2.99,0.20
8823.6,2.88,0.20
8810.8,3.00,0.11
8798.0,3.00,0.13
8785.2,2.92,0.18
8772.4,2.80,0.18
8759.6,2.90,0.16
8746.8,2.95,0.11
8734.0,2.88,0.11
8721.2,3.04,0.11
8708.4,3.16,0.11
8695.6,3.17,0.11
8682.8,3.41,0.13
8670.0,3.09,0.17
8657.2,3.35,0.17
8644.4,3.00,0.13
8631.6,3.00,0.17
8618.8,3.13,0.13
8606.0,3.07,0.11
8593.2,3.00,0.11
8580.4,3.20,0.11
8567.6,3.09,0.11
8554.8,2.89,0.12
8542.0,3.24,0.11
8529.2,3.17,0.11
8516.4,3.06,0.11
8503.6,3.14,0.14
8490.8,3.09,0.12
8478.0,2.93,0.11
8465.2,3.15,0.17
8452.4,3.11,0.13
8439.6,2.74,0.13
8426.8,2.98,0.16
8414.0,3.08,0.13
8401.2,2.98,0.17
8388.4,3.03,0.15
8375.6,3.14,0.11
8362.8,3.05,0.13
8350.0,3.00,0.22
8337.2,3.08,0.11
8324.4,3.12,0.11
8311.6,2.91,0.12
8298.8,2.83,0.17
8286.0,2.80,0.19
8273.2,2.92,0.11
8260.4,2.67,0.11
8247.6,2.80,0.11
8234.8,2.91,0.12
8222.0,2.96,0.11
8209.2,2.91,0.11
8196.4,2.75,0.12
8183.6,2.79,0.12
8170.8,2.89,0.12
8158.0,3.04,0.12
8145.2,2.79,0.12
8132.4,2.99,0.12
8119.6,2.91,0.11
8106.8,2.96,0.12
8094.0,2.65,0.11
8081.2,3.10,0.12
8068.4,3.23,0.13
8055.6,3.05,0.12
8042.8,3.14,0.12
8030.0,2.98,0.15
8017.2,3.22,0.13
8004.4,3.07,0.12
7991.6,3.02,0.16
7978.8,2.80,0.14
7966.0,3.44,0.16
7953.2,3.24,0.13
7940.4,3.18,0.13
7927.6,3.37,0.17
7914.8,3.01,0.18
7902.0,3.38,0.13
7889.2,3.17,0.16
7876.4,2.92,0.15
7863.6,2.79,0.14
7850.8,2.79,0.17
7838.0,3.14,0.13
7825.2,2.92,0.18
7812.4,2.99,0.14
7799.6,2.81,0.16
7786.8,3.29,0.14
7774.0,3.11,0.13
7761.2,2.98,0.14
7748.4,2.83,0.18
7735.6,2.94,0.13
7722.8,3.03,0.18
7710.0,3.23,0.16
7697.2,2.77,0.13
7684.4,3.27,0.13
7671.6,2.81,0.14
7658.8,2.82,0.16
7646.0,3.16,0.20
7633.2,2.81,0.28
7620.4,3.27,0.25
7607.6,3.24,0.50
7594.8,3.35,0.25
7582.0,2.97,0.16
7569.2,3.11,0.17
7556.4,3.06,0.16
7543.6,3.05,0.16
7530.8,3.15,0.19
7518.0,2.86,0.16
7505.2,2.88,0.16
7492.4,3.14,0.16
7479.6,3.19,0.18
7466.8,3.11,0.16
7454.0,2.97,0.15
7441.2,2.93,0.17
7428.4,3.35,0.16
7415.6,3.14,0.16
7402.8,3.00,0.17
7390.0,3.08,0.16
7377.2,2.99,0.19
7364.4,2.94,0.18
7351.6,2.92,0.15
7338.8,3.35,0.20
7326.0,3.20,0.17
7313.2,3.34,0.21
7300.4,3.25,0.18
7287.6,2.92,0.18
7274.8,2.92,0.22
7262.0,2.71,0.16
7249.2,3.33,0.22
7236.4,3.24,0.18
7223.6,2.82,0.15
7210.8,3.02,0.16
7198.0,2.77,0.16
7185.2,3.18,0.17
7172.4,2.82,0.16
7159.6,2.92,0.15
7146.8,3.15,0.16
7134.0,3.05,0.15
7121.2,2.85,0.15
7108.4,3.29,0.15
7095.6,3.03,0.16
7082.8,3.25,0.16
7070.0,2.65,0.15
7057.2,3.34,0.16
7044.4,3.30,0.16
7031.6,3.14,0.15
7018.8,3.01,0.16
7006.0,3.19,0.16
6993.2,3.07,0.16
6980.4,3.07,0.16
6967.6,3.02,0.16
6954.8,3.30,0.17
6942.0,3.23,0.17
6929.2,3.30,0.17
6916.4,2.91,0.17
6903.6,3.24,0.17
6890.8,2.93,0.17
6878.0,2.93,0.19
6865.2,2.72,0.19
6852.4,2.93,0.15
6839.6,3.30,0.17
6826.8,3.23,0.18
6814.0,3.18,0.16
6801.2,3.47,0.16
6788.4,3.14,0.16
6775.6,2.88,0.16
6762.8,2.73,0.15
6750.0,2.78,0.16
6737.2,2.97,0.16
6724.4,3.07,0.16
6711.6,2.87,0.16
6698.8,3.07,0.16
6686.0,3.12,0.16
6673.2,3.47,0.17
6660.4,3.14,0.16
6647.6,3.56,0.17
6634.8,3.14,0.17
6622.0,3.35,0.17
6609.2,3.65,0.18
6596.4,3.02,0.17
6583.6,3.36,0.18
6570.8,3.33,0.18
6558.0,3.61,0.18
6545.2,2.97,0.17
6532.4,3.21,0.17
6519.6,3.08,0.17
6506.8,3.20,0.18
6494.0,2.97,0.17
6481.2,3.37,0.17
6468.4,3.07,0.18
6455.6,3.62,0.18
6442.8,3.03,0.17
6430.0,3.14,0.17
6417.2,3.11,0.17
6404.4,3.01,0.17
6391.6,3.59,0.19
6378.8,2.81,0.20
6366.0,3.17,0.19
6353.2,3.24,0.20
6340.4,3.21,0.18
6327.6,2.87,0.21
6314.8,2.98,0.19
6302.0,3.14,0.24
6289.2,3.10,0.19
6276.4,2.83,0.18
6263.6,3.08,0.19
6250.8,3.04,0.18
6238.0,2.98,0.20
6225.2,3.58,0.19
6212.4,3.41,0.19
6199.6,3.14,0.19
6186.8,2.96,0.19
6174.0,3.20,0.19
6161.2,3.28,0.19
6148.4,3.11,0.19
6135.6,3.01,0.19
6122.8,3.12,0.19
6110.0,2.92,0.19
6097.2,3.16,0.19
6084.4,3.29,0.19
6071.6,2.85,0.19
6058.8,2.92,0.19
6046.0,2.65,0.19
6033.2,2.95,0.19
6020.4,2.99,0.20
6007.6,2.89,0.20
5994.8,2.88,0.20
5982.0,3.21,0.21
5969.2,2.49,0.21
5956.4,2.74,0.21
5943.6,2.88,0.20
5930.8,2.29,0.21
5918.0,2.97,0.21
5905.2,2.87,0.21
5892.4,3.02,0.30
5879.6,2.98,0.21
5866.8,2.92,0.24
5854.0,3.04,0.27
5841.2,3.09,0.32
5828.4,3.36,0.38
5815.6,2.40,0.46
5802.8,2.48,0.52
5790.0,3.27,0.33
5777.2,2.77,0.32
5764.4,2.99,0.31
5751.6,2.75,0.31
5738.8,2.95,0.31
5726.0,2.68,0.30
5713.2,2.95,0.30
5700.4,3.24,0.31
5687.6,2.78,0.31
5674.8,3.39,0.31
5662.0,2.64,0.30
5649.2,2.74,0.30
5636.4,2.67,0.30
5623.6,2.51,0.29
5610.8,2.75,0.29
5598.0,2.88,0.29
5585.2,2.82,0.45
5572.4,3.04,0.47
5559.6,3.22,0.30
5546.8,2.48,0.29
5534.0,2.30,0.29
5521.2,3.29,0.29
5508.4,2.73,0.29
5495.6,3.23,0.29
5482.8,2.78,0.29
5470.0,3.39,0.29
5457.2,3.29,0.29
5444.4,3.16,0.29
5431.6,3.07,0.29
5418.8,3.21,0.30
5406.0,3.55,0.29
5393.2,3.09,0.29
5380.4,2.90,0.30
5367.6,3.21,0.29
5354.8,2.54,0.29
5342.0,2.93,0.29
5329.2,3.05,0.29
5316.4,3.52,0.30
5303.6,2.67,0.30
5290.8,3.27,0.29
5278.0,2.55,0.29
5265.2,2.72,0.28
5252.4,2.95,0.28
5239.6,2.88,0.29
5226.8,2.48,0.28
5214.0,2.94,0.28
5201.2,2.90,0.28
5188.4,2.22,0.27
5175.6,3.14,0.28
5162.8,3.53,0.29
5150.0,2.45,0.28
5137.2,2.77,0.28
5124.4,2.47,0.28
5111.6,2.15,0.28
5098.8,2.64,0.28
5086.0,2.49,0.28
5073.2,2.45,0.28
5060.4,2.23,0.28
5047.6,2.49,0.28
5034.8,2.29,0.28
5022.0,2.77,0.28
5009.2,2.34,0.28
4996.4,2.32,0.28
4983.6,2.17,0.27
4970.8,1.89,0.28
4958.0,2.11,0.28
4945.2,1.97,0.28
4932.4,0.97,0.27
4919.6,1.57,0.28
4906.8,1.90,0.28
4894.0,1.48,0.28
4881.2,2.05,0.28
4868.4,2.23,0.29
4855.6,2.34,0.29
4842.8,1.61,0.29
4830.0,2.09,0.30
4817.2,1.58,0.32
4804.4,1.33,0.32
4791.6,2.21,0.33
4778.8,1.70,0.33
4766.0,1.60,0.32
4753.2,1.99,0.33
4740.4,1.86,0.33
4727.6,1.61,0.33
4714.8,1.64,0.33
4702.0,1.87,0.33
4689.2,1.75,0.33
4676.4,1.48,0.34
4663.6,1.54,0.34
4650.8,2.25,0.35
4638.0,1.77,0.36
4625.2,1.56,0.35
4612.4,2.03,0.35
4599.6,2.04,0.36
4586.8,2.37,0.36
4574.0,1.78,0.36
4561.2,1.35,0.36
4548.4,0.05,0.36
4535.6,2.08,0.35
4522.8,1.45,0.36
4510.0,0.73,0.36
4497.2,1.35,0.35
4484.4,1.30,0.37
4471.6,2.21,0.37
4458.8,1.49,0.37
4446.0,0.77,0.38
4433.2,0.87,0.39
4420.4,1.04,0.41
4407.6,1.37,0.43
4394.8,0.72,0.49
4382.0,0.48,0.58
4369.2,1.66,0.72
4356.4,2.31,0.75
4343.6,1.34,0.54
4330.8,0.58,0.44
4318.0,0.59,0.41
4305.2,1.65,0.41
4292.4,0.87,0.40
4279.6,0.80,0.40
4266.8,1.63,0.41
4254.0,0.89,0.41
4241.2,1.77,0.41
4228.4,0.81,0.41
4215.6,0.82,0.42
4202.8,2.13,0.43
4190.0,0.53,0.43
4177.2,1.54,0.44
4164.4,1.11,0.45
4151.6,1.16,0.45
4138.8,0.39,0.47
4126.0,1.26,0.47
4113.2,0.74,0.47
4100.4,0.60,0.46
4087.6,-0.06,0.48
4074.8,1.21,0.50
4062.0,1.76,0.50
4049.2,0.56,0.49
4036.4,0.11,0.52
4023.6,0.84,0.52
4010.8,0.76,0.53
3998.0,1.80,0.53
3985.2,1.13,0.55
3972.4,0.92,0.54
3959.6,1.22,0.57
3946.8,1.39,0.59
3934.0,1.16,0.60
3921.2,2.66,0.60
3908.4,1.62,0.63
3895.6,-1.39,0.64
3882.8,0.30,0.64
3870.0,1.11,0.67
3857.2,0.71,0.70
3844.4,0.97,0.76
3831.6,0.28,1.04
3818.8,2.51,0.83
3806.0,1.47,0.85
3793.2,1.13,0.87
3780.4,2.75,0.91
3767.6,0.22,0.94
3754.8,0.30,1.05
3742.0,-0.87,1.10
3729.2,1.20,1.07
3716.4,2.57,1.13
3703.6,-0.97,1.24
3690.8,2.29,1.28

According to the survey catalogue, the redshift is 0.146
